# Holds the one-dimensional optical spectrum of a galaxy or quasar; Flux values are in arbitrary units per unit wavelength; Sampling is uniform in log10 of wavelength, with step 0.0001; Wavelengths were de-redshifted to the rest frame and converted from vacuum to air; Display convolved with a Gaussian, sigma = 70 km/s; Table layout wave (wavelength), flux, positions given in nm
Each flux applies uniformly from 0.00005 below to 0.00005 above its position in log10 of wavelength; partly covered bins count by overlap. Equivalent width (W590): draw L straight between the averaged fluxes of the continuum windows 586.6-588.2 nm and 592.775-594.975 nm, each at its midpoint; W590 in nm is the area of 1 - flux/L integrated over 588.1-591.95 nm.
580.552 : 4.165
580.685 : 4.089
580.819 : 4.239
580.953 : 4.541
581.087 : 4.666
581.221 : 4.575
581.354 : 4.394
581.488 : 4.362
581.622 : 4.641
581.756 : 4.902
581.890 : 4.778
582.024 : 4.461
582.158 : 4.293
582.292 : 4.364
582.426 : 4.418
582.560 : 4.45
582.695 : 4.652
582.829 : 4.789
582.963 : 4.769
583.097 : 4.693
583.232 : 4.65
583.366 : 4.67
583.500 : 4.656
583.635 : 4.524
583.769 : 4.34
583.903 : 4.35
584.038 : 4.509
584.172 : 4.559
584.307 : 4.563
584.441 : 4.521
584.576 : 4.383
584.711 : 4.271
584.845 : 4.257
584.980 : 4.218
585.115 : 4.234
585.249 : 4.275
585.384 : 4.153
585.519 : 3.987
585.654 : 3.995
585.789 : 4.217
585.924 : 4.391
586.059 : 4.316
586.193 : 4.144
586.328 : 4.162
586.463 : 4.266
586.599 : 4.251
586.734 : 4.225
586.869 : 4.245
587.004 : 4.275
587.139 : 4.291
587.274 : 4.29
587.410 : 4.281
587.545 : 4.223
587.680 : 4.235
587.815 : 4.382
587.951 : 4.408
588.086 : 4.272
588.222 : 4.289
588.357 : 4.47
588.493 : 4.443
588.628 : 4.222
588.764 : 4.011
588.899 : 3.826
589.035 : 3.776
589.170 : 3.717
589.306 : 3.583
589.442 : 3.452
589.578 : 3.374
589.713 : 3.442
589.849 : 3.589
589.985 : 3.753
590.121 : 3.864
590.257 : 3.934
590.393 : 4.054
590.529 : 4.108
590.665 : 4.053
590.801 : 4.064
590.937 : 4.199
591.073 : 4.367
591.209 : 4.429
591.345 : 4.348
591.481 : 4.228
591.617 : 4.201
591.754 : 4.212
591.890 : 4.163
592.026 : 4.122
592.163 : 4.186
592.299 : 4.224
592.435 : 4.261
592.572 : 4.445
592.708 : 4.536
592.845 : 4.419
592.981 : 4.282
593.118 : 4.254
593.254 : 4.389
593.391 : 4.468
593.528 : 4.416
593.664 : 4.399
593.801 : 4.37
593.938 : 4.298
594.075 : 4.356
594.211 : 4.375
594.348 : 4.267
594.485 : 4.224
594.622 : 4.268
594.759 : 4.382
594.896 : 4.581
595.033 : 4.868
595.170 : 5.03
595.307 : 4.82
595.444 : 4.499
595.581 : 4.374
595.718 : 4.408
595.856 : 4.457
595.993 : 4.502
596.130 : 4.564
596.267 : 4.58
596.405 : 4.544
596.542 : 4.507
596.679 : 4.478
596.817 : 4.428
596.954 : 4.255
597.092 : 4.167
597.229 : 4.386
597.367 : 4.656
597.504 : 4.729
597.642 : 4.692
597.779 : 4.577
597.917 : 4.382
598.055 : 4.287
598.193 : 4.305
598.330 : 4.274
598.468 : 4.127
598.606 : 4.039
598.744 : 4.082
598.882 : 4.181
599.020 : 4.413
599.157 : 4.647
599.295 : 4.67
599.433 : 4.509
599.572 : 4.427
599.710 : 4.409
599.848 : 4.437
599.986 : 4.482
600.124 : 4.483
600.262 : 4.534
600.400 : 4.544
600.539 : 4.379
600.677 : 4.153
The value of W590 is 0.27 nm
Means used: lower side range 4.28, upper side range 4.36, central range 4.01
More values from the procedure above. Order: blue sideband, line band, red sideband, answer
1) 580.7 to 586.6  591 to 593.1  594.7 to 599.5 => 0.08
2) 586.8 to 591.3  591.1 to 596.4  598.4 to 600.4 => -0.24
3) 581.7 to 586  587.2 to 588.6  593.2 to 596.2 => 0.04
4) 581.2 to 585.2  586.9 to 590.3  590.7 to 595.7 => 0.32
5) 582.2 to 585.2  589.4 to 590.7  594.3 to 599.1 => 0.20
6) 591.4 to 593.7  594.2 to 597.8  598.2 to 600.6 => -0.13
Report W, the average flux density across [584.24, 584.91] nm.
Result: 4.4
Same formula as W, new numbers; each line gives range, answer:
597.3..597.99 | 4.61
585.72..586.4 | 4.25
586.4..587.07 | 4.25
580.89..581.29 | 4.6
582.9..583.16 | 4.74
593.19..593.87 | 4.4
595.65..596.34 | 4.5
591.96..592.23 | 4.14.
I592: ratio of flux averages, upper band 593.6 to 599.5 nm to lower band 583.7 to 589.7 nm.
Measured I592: 1.06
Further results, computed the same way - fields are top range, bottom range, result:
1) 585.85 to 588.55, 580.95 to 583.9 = 0.94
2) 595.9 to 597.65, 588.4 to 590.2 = 1.19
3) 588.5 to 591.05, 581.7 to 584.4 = 0.84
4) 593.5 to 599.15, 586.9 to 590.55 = 1.10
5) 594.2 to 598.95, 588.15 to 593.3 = 1.09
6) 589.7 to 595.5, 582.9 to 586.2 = 0.98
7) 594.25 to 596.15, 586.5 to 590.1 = 1.11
